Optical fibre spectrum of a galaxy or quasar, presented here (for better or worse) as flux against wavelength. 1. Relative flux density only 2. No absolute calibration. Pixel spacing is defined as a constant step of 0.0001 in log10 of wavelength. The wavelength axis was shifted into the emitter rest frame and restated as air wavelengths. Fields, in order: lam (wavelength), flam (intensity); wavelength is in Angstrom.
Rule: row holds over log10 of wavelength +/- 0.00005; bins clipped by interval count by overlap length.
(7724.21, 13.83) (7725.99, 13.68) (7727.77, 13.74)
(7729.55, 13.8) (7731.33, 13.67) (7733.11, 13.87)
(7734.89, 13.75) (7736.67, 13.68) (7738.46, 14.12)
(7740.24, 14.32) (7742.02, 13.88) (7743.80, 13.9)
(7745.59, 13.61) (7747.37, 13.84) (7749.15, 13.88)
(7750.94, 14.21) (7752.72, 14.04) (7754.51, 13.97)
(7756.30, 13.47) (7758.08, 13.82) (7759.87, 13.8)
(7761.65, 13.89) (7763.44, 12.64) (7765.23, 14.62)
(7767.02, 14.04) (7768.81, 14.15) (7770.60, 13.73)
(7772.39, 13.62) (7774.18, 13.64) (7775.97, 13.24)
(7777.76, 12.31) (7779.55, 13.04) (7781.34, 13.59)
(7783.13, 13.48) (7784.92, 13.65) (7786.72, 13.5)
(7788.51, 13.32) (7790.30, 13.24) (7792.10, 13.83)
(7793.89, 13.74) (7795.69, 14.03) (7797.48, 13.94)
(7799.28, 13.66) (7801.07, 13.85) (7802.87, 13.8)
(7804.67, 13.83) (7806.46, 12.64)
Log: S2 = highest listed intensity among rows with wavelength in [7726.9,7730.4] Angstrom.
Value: 13.8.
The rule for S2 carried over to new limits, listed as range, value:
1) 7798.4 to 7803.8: 13.85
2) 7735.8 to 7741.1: 14.32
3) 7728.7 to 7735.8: 13.87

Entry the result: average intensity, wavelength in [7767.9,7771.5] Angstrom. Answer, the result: 13.9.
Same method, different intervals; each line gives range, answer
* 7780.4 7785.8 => 13.6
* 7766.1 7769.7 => 14.1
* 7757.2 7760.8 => 13.8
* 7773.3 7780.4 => 13.1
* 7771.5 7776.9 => 13.5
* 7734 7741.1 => 14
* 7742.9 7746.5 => 13.8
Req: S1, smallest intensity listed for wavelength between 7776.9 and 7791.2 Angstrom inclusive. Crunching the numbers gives 12.31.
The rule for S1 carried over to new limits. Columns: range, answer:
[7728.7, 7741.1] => 13.67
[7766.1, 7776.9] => 13.24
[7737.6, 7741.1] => 14.12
